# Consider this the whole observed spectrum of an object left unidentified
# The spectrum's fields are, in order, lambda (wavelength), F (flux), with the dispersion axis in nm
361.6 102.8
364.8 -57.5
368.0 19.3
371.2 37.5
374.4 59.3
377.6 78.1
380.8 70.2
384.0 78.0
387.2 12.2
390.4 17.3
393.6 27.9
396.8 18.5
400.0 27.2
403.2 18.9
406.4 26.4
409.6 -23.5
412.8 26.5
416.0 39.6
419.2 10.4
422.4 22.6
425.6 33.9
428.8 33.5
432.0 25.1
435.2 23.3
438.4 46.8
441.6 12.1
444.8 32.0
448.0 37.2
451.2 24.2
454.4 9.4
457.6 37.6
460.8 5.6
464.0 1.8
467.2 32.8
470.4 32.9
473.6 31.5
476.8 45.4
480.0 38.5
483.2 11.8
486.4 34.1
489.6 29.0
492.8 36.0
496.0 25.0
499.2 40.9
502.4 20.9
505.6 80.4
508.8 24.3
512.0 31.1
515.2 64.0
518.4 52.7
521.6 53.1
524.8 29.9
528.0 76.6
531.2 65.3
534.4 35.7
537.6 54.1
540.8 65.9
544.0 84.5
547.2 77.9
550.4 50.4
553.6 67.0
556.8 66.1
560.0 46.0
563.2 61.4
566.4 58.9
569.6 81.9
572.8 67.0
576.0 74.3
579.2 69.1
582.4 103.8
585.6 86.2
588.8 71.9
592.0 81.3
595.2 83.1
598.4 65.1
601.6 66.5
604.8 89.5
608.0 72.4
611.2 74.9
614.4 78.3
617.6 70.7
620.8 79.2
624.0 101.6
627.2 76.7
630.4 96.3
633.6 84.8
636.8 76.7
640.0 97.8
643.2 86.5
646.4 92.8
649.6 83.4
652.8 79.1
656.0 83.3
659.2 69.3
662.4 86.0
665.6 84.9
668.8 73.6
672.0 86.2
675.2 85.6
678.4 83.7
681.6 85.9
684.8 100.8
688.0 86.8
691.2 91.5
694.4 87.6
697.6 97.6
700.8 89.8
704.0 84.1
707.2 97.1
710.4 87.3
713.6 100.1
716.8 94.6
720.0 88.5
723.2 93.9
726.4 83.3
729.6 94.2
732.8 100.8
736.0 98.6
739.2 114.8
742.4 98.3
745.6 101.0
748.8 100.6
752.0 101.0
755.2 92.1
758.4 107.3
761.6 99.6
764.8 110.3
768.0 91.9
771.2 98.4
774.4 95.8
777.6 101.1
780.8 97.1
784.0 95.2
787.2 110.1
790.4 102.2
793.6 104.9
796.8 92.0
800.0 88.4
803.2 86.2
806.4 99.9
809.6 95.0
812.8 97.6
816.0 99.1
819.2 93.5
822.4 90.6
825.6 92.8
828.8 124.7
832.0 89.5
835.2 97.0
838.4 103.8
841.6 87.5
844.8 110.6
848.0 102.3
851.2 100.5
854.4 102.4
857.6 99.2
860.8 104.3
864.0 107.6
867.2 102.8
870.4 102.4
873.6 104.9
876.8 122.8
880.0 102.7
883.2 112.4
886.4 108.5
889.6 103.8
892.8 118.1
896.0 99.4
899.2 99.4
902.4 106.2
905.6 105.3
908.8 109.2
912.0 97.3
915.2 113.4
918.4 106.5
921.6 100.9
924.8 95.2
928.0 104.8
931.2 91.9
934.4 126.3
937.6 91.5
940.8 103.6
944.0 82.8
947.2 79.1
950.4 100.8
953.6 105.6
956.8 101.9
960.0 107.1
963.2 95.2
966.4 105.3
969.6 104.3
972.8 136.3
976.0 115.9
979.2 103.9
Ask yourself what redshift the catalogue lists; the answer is 0.29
